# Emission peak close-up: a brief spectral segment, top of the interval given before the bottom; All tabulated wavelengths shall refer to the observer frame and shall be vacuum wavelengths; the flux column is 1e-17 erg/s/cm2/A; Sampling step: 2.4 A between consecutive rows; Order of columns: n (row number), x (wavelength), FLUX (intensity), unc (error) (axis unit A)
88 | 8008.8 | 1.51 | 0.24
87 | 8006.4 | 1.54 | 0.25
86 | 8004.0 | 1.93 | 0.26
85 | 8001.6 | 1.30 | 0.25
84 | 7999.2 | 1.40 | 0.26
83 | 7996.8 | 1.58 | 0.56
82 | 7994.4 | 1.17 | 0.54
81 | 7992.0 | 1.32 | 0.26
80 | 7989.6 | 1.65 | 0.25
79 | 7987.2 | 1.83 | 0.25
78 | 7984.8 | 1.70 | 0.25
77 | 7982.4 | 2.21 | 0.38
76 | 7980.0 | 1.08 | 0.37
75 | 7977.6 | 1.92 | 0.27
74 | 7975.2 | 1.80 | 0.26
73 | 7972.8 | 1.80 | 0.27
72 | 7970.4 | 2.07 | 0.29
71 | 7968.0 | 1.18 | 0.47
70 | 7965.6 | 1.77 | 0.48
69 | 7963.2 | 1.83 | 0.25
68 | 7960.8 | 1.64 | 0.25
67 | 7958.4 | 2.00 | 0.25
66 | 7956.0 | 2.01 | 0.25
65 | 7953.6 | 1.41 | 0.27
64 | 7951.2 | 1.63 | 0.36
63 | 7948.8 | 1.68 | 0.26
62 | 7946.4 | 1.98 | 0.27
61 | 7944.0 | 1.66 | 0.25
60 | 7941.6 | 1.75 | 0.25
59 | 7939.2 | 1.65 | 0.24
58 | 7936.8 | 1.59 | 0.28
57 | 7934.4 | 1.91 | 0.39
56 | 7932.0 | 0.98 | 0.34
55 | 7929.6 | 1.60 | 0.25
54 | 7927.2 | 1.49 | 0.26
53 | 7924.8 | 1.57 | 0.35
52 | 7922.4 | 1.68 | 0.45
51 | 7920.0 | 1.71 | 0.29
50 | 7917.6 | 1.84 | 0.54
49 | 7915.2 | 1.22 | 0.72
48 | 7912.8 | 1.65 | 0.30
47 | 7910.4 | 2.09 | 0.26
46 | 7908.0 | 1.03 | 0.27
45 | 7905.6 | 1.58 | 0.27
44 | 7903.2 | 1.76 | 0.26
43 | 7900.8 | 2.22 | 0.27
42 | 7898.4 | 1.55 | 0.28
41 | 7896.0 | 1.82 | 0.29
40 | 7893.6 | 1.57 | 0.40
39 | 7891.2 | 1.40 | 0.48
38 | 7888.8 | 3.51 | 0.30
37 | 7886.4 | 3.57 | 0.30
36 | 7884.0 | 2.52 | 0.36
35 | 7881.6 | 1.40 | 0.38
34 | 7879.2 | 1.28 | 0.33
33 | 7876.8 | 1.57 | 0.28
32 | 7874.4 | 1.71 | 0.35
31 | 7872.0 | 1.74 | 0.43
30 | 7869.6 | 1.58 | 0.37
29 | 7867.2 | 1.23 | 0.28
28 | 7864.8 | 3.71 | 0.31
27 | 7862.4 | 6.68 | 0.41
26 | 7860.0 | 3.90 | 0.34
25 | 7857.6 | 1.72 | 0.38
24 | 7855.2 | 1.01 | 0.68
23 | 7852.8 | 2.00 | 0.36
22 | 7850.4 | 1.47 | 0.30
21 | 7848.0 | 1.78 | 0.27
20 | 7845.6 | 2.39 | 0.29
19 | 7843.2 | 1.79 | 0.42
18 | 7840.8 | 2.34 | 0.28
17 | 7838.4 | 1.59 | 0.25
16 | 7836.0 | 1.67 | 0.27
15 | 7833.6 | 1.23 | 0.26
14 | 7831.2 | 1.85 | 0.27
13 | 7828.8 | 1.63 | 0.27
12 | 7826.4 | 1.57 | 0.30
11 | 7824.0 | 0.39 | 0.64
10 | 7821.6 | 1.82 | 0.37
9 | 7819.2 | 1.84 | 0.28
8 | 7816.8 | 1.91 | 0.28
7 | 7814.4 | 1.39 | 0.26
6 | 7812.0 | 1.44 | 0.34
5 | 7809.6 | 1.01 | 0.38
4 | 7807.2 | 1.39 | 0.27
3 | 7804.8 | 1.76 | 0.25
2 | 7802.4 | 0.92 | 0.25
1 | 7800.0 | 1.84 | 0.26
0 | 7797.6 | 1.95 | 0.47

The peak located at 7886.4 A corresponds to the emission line [N II]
